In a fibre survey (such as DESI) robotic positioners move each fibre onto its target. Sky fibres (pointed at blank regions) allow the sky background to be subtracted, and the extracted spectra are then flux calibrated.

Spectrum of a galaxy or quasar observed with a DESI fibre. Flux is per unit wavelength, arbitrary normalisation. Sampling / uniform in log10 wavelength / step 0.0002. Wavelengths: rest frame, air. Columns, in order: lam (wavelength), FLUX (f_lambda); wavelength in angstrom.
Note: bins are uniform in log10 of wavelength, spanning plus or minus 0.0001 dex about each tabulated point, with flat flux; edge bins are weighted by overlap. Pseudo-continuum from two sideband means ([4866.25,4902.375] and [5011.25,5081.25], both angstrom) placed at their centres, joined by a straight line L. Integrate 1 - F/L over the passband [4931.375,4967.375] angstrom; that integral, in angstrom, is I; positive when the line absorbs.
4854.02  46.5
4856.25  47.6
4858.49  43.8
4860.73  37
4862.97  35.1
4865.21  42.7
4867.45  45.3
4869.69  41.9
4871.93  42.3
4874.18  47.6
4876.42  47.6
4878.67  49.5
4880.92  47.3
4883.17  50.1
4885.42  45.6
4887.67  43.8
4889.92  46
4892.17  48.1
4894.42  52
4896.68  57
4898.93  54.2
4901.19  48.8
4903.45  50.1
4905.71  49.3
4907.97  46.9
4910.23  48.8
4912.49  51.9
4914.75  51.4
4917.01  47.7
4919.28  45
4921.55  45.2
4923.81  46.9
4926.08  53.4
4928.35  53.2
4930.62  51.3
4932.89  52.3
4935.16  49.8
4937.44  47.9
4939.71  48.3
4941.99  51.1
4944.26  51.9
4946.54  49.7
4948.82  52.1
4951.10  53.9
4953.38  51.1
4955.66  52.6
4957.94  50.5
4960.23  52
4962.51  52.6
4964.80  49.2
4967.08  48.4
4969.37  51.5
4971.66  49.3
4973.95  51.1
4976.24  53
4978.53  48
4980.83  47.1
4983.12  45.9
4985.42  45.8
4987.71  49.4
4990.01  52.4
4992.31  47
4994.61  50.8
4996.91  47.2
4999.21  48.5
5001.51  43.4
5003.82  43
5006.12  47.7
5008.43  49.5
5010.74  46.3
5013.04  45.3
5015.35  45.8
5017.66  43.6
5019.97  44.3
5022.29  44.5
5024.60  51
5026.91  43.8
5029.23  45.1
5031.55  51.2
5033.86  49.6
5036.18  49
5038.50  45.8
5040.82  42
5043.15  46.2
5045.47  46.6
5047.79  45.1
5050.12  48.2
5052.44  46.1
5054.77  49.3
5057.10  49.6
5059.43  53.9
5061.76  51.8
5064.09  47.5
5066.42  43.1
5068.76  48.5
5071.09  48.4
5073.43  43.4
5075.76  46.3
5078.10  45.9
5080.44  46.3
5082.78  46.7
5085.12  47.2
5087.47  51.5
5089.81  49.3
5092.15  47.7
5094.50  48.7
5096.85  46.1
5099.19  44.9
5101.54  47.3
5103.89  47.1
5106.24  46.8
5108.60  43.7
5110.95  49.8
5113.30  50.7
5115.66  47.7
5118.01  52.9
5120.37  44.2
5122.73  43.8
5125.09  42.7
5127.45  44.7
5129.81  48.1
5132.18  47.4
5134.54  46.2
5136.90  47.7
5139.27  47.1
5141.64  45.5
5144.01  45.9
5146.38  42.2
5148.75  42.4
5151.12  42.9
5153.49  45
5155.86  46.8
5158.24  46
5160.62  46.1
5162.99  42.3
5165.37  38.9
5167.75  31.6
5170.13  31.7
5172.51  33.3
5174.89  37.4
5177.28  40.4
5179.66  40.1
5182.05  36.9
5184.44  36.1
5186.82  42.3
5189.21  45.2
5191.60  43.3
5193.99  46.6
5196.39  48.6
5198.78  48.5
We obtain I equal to -2.6 angstrom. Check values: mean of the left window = 47.9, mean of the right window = 46.9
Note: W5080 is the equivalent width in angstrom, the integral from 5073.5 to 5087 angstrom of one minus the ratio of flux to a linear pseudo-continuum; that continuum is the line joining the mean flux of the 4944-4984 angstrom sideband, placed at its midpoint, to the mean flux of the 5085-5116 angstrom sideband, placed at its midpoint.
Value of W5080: 0.47 angstrom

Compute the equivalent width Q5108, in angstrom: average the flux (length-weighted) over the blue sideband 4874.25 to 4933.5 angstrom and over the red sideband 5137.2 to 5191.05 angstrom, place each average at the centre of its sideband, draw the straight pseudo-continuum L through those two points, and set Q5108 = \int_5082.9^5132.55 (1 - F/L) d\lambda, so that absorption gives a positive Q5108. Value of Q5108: -4.8 angstrom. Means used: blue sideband 49.3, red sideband 41.3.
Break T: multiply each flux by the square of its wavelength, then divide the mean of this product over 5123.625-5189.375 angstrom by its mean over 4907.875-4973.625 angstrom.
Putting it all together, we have 0.91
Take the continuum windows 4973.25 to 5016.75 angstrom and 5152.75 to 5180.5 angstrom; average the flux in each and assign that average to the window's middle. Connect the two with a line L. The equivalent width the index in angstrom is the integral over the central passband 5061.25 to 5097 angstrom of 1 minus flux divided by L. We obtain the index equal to -2.86 angstrom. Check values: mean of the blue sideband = 47.7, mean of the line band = 47.4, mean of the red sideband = 39.9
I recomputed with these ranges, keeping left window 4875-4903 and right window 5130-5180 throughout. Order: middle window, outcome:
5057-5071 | -1.3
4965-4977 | -0.9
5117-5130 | -0.8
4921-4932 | -0.5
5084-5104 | -1.8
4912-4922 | 0.1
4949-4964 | -1.5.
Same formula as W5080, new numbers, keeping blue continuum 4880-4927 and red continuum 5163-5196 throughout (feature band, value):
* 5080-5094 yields -1.9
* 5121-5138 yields -2.0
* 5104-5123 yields -2.8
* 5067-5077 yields -0.8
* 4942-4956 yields -1.3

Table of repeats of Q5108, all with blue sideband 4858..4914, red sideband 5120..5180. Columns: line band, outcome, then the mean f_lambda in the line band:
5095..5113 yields -1.4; 46.8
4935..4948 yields -1.1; 49.8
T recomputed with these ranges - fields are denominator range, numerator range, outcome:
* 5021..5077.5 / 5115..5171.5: 0.97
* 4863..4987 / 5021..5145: 1.02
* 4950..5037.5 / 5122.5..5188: 0.93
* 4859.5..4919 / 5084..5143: 1.09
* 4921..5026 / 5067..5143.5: 1.01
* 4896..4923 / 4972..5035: 0.99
